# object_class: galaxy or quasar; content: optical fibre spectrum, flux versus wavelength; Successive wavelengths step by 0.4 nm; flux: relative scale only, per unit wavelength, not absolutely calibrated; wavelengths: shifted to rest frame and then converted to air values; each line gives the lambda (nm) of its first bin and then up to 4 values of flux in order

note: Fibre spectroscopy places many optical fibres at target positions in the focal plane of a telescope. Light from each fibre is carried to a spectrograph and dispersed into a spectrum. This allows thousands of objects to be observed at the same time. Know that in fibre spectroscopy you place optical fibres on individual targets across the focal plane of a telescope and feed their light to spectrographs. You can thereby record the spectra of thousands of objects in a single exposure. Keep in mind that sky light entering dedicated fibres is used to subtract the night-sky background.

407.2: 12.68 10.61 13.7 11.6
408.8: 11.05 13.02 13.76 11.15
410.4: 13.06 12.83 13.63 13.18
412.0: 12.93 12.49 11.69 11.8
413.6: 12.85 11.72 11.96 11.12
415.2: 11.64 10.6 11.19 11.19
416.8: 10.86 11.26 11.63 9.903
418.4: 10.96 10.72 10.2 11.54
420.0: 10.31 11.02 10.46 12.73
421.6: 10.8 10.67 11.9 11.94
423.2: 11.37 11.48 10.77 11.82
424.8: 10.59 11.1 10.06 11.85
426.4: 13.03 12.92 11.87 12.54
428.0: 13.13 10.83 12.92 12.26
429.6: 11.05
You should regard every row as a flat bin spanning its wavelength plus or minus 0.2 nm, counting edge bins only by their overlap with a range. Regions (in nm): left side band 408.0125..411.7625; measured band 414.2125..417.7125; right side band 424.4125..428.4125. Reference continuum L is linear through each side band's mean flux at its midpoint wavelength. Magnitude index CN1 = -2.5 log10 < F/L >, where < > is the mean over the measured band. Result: 0.10 mag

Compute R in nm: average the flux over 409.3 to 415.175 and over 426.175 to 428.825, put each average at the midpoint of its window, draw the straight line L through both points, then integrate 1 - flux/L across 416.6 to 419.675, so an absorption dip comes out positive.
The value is 0.39 nm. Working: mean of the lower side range 12.4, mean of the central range 10.9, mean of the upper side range 12.4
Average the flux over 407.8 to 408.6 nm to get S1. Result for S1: 12.6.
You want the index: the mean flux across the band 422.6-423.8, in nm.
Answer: 11.6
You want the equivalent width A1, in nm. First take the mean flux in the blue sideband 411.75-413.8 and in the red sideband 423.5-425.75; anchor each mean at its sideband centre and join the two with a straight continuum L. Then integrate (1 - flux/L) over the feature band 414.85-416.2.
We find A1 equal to 0.102 nm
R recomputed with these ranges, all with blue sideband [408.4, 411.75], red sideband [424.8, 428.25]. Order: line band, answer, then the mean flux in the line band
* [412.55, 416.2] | 0.243 nm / 11.6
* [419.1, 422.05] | 0.289 nm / 11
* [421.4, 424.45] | 0.198 nm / 11.3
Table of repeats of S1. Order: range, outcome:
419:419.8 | 10.9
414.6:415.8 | 11.1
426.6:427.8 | 12.4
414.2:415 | 11.5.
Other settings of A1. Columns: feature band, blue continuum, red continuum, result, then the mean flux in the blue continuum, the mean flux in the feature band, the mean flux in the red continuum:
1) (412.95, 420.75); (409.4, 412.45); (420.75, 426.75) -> 0.67 nm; 12.9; 11.2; 11.4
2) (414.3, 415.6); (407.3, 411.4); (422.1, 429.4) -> 0.09 nm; 12.4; 11.4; 11.8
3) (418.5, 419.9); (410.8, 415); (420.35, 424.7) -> 0.11 nm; 12.4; 10.8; 11.4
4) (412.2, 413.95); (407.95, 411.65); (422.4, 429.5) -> 0.04 nm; 12.6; 12.2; 11.8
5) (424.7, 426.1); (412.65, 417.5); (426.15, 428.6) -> 0.16 nm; 11.5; 10.9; 12.4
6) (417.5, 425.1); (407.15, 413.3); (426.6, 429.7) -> 0.76 nm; 12.5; 11.1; 12.2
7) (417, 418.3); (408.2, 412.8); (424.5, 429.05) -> 0.14 nm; 12.6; 10.9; 11.9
